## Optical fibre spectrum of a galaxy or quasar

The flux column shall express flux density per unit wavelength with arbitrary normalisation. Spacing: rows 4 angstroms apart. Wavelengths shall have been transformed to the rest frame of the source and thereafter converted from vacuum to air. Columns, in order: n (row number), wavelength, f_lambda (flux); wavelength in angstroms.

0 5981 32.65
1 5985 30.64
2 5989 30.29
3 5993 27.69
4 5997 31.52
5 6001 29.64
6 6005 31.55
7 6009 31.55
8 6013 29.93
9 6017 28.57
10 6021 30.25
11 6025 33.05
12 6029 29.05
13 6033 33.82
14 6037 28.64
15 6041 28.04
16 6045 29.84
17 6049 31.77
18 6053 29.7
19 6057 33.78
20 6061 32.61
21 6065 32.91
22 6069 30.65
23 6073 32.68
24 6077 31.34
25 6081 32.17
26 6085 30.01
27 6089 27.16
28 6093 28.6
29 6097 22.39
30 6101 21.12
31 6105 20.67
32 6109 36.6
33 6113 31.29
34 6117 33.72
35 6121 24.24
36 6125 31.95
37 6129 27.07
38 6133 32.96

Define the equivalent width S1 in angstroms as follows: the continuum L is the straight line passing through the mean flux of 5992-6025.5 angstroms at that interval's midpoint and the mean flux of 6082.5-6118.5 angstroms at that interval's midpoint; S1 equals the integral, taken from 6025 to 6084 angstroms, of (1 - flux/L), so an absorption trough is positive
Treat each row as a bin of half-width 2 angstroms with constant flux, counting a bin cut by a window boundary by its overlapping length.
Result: -4.3 angstroms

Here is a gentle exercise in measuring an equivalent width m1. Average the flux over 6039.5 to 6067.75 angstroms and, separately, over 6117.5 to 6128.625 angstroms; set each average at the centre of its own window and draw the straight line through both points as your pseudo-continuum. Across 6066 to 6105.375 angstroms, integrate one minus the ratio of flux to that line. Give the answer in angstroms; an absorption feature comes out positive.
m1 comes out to 2.7 angstroms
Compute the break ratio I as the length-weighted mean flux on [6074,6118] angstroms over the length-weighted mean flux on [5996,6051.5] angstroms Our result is 0.94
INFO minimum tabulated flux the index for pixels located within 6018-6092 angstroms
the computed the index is 27.16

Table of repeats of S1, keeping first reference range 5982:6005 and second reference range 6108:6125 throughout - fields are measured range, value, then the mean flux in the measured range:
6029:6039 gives -0.1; 30.8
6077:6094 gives 0.7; 29.8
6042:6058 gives -0.1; 30.9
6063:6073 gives -0.4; 32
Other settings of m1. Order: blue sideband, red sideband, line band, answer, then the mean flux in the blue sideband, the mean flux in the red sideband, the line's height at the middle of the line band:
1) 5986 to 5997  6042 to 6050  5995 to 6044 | -0.8 angstroms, 29.6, 30.3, 30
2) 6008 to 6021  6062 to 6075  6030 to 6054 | 0.6 angstroms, 29.9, 32.1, 31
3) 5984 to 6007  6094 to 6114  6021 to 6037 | -1.3 angstroms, 30.2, 26.3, 29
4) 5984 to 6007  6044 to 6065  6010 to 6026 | 0.2 angstroms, 30.2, 31.8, 30.8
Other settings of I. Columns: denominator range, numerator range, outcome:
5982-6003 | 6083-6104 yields 0.85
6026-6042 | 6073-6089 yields 1.02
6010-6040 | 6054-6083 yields 1.06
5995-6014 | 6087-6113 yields 0.86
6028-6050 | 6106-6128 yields 1.02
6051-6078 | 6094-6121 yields 0.86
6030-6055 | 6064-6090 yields 1.03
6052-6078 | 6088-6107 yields 0.74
